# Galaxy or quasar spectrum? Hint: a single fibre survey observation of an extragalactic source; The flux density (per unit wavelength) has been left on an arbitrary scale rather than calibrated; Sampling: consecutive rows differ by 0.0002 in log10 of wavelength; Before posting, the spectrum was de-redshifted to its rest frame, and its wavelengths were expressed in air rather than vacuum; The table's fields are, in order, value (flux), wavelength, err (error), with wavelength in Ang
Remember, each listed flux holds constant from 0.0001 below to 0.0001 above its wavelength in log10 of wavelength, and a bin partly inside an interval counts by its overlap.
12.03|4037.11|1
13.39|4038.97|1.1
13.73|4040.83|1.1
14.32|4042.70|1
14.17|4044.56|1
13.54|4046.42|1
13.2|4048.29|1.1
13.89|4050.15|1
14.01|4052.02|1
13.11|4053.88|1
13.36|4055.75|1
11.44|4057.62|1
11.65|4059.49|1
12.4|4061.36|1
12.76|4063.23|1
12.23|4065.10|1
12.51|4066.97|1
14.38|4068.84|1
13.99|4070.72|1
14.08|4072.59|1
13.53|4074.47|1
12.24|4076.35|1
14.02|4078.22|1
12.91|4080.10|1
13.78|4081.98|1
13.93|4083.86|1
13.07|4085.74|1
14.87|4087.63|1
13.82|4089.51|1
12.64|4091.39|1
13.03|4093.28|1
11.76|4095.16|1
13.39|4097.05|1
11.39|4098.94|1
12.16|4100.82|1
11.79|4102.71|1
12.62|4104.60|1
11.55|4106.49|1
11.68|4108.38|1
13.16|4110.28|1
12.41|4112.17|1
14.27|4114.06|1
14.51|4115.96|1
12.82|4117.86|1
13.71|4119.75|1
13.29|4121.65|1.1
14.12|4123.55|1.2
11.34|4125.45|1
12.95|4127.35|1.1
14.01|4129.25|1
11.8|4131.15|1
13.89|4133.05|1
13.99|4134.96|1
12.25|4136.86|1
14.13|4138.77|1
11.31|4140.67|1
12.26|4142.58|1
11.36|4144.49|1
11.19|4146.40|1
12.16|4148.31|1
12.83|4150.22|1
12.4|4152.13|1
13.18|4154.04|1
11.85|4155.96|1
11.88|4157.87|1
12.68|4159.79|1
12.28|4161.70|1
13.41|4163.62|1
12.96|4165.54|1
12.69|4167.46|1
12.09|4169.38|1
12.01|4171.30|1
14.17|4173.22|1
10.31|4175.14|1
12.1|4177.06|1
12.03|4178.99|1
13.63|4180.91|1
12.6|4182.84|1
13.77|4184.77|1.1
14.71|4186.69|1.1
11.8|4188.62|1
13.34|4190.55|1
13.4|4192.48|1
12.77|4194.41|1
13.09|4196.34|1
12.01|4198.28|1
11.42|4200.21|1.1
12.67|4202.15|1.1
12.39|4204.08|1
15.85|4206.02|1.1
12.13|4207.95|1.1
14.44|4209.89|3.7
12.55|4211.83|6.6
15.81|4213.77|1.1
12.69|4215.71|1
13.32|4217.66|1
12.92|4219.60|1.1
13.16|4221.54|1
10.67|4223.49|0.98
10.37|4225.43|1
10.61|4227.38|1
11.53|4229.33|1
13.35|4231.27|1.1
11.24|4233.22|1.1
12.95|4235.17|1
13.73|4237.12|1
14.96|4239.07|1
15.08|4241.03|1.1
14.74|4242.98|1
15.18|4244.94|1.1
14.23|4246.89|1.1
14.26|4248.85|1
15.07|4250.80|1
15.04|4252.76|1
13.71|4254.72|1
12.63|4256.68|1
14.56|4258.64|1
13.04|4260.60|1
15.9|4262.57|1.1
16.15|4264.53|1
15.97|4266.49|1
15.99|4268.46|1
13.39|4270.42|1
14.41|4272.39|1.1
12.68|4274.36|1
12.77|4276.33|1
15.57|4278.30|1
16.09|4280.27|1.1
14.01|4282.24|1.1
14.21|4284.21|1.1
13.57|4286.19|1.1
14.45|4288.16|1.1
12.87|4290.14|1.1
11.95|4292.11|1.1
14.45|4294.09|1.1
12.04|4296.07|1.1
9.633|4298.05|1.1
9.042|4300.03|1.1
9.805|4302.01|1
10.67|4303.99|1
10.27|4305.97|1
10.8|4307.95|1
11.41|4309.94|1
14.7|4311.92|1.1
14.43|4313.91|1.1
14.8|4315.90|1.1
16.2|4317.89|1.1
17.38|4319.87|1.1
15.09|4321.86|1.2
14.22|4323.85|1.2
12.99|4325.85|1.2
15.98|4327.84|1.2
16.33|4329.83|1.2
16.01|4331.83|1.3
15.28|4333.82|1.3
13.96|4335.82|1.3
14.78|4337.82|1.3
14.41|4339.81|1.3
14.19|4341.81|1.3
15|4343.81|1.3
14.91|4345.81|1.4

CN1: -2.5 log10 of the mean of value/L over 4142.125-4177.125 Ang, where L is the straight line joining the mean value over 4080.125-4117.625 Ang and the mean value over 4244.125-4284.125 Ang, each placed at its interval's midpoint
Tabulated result 0.10 mag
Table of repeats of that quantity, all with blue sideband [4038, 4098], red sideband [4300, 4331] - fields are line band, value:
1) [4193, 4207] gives 0.042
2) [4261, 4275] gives -0.108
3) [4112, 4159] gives 0.046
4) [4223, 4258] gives 0.009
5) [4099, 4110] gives 0.114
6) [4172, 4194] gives 0.042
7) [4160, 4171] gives 0.062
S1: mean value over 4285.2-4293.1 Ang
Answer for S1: 13.2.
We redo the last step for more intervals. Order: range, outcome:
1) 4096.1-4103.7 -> 12.2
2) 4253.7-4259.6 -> 13.6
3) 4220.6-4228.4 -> 11.2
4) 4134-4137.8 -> 13.1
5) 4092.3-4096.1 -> 12.4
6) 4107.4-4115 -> 12.9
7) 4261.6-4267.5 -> 16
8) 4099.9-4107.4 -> 12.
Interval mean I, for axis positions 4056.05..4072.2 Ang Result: 12.7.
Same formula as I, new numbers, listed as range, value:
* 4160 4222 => 13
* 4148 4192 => 12.7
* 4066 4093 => 13.5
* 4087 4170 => 12.7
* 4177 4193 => 13.1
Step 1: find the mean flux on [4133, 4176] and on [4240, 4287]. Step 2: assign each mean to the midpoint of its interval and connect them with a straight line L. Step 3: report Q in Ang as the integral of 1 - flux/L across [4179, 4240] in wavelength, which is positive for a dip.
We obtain 2.7 Ang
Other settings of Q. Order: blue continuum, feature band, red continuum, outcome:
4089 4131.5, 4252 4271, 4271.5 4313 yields -3.0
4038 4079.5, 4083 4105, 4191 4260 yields 0.7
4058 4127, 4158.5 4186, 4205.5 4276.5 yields 1.5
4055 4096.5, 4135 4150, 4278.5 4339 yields 1.1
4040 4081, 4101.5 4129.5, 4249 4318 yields 0.8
